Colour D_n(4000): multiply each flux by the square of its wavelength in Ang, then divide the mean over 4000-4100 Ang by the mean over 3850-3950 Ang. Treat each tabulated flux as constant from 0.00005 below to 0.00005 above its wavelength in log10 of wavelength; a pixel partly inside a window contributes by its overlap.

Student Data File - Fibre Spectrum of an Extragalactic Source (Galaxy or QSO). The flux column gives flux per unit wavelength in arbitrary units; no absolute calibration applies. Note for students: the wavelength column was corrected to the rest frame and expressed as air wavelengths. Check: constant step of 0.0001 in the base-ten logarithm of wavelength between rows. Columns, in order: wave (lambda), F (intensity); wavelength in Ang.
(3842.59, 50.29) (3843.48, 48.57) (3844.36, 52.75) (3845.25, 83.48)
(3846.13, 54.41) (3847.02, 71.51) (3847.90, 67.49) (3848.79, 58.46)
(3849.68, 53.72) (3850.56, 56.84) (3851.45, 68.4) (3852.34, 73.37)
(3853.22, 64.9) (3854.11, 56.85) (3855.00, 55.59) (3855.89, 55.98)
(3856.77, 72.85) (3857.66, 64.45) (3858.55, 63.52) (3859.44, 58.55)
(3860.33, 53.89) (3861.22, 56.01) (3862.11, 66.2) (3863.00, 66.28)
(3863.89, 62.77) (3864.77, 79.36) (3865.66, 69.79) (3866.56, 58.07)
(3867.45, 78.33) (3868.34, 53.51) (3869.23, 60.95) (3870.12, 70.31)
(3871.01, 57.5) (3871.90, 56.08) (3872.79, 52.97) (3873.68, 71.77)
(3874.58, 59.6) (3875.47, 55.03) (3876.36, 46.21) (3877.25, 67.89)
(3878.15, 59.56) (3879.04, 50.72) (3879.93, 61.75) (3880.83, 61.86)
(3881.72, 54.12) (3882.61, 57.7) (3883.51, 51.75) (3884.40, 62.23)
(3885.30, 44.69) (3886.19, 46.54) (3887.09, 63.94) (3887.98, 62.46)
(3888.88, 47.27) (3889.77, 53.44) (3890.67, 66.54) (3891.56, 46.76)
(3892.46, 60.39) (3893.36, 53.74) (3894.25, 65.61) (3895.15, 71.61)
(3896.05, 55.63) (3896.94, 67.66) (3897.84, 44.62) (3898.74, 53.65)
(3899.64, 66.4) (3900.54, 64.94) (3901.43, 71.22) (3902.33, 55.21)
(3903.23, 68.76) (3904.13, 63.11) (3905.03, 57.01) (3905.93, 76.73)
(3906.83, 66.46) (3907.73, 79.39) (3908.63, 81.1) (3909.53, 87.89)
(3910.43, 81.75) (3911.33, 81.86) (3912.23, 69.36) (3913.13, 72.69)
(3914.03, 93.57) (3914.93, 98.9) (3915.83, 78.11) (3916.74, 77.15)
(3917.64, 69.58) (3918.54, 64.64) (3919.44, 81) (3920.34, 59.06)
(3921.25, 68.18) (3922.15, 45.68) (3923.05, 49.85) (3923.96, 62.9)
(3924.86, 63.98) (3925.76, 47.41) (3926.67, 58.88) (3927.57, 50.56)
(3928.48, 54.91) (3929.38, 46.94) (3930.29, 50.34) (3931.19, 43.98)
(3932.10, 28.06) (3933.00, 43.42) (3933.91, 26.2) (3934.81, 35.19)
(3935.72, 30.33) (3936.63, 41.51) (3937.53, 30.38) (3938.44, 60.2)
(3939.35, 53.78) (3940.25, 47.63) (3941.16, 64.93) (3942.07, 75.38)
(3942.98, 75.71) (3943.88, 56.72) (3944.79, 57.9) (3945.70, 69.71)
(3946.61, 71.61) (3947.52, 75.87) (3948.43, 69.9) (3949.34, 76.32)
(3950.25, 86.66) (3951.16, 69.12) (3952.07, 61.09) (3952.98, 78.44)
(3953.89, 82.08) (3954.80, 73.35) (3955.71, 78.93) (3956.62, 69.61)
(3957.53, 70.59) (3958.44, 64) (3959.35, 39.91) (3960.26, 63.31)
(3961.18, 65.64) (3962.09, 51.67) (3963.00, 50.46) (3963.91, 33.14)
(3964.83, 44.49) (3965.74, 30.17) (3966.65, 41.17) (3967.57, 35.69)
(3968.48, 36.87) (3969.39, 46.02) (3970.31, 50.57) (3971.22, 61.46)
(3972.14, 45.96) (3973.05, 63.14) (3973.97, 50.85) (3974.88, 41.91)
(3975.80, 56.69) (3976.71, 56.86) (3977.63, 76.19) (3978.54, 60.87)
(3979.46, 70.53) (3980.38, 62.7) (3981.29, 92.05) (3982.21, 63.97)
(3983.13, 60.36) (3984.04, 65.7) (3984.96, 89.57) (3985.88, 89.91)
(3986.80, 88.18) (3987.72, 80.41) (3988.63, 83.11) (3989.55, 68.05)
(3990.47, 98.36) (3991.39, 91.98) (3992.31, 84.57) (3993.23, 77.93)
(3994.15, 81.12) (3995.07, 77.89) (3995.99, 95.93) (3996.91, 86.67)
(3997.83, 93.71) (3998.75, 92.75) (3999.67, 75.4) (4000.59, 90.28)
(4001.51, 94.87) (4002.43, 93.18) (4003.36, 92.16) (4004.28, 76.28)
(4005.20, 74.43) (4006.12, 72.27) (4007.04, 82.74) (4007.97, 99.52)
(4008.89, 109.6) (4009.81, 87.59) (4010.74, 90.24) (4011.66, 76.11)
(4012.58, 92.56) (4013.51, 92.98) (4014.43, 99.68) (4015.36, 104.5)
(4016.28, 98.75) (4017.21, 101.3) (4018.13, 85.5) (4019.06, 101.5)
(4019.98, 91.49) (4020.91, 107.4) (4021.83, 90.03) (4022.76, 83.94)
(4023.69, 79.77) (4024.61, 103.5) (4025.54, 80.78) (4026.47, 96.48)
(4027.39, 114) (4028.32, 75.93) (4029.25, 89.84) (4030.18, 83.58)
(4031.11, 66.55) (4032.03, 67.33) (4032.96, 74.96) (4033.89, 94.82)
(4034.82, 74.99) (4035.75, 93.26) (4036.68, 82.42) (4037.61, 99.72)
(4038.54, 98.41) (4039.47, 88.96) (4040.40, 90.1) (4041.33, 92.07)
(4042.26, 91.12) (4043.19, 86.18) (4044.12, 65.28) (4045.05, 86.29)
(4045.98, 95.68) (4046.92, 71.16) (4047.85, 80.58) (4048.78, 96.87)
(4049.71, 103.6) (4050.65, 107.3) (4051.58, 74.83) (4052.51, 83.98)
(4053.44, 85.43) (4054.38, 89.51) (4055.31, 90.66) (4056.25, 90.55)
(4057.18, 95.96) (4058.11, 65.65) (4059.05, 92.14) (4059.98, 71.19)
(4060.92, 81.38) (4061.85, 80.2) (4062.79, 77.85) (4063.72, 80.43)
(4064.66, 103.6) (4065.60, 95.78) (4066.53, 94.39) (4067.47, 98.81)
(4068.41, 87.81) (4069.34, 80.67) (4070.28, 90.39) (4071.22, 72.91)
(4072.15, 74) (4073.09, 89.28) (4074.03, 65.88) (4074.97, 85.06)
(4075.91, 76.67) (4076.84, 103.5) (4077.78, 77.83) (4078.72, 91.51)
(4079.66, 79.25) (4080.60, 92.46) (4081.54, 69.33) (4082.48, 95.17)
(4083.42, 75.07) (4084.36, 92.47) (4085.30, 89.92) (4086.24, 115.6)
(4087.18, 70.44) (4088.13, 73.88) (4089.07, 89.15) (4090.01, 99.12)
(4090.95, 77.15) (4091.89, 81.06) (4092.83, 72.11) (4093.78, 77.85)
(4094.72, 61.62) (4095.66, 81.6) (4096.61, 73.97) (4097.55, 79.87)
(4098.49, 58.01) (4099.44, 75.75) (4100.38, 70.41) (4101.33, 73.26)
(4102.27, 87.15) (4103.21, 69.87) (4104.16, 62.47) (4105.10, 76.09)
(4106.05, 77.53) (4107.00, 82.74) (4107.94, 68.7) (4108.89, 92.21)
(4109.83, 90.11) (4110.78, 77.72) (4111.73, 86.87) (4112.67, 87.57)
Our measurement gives 1.52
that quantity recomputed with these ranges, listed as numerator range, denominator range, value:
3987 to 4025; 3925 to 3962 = 1.57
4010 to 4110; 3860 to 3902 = 1.56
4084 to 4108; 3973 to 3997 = 1.11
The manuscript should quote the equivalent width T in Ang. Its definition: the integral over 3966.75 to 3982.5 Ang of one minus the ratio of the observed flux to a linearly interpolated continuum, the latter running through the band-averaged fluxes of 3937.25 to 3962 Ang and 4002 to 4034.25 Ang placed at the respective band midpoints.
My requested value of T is 3.8 Ang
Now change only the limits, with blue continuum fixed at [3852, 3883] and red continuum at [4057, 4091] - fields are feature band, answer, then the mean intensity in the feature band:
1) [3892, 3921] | -1.7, 69.9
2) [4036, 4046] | -0.9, 88.6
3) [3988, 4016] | -4.0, 87.9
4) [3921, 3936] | 4.6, 47.4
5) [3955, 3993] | 5.6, 63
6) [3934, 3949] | 2.9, 56.7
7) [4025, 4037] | -0.6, 84.3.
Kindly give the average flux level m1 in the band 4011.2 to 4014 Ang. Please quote 87.5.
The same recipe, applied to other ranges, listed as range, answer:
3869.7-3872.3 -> 61.4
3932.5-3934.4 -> 34.8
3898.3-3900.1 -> 59.9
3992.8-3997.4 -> 84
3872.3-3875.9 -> 59.8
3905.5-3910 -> 78.3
